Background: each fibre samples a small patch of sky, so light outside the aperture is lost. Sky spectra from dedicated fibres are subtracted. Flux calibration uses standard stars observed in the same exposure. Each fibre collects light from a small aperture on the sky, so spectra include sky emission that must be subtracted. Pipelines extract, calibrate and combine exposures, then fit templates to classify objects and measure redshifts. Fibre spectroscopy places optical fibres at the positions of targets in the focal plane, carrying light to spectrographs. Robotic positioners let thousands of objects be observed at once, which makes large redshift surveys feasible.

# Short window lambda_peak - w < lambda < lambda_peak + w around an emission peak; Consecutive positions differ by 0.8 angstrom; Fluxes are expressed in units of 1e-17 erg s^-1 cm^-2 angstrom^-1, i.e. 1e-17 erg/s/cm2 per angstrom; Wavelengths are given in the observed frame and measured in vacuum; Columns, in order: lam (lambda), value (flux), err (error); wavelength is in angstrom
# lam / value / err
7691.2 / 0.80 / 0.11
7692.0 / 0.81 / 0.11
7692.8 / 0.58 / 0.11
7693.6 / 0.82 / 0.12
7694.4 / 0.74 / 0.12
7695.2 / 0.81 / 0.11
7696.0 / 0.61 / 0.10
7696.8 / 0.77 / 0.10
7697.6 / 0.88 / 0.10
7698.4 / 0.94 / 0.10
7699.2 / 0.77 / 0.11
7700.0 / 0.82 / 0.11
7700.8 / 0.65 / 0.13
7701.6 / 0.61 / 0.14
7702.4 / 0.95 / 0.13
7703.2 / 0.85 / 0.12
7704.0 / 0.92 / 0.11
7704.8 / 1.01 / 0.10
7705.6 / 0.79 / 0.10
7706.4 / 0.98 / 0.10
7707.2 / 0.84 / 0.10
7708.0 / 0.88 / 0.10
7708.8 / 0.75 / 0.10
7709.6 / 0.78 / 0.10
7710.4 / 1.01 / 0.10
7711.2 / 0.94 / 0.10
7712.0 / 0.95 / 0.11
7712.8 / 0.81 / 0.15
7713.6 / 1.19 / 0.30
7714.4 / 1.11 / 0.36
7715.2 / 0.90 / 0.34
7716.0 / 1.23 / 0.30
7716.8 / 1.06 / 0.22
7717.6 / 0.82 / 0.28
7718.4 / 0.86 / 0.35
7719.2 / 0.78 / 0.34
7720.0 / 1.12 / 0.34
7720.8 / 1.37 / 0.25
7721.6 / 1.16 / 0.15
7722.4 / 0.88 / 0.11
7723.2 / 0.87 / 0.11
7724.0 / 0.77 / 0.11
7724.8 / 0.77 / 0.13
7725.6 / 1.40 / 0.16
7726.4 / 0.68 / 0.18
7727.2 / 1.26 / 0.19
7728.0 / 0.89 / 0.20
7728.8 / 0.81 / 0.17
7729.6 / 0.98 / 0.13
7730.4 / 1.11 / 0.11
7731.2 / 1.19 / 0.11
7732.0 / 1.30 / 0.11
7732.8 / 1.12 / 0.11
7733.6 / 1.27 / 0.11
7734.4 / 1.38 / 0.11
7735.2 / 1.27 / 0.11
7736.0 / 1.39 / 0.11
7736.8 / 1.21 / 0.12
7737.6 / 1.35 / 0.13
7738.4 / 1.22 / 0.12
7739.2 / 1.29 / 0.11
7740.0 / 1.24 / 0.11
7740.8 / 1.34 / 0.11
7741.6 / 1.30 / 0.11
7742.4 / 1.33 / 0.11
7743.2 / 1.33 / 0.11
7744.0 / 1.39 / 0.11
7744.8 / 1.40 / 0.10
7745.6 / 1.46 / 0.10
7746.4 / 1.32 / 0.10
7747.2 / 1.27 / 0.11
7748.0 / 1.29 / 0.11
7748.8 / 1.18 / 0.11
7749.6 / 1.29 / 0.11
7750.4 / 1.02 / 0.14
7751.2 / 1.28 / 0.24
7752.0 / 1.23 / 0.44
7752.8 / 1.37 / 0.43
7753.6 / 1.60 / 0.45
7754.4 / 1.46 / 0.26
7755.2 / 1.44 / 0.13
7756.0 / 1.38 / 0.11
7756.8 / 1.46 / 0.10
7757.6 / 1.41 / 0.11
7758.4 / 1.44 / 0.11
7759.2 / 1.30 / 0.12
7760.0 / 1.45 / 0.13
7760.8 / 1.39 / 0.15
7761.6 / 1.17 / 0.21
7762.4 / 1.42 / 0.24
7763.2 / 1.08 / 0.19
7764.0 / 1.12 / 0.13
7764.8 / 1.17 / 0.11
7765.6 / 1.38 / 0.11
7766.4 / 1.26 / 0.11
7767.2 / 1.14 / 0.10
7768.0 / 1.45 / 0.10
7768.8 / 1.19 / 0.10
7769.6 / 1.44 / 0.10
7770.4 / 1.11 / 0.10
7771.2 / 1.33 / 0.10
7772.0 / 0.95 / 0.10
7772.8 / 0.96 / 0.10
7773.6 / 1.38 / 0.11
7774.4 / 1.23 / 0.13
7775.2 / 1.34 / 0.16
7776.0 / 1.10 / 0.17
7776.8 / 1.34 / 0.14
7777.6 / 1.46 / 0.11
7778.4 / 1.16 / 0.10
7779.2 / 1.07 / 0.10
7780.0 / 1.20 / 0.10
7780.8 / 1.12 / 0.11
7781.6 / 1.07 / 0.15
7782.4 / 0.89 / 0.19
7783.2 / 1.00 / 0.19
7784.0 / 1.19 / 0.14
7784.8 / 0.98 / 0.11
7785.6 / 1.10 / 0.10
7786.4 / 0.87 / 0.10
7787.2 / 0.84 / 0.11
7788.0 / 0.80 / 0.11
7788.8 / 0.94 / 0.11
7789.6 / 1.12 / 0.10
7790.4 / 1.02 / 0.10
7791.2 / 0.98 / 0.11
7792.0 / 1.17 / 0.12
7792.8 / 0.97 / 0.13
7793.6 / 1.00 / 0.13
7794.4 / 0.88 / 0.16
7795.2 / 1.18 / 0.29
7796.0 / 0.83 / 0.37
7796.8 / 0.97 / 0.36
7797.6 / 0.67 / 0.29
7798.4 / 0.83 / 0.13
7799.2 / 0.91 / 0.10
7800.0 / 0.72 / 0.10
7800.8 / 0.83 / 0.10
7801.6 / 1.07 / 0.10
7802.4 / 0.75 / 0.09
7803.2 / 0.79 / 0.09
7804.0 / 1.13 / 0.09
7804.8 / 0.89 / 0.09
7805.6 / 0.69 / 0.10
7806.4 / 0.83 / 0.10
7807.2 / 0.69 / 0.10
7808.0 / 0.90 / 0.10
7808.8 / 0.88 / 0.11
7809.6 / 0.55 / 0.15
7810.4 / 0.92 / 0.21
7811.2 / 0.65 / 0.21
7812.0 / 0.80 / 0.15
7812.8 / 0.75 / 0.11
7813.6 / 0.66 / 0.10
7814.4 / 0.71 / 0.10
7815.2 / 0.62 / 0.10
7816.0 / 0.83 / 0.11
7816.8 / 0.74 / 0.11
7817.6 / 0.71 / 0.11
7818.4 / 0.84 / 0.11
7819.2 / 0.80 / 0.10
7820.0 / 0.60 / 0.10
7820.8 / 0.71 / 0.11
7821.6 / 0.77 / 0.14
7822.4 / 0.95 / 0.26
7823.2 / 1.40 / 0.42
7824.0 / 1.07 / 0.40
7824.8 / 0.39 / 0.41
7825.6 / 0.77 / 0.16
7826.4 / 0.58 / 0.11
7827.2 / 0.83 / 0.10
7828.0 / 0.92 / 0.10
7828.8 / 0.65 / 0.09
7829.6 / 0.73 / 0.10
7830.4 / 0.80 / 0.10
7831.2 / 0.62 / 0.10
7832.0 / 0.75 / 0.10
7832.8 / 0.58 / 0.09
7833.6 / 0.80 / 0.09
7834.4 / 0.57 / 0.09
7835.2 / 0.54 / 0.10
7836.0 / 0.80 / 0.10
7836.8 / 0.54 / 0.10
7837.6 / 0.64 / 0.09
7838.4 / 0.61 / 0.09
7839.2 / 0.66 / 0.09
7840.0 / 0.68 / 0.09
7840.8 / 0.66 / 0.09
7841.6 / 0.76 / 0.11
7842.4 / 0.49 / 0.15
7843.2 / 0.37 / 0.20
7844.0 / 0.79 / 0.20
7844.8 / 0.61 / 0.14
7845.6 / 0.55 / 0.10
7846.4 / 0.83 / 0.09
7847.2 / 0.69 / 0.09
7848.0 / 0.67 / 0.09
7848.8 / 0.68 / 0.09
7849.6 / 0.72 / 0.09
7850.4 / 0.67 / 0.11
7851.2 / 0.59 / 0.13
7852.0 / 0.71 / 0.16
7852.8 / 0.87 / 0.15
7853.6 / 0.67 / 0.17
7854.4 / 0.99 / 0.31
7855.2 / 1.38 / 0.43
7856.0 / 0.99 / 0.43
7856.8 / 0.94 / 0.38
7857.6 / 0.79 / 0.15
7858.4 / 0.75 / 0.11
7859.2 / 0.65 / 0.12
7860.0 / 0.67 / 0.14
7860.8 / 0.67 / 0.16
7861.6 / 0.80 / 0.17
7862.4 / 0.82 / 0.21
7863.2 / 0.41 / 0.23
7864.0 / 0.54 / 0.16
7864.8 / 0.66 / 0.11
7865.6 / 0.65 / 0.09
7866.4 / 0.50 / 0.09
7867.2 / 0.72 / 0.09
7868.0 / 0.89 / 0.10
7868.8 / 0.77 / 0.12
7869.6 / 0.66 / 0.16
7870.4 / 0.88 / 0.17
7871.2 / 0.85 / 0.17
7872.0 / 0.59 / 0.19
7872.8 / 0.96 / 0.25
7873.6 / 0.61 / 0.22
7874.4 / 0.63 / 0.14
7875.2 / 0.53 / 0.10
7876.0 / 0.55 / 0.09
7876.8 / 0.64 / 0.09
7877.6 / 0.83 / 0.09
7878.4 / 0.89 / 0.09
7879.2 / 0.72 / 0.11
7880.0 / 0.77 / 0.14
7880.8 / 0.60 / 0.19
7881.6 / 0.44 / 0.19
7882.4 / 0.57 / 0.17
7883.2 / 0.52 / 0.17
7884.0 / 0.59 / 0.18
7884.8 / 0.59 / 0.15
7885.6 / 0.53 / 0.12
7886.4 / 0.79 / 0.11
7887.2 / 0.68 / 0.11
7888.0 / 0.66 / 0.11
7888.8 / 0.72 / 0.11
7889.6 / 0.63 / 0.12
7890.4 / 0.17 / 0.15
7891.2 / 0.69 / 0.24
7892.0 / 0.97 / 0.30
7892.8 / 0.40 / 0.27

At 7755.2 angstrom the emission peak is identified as Mg II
